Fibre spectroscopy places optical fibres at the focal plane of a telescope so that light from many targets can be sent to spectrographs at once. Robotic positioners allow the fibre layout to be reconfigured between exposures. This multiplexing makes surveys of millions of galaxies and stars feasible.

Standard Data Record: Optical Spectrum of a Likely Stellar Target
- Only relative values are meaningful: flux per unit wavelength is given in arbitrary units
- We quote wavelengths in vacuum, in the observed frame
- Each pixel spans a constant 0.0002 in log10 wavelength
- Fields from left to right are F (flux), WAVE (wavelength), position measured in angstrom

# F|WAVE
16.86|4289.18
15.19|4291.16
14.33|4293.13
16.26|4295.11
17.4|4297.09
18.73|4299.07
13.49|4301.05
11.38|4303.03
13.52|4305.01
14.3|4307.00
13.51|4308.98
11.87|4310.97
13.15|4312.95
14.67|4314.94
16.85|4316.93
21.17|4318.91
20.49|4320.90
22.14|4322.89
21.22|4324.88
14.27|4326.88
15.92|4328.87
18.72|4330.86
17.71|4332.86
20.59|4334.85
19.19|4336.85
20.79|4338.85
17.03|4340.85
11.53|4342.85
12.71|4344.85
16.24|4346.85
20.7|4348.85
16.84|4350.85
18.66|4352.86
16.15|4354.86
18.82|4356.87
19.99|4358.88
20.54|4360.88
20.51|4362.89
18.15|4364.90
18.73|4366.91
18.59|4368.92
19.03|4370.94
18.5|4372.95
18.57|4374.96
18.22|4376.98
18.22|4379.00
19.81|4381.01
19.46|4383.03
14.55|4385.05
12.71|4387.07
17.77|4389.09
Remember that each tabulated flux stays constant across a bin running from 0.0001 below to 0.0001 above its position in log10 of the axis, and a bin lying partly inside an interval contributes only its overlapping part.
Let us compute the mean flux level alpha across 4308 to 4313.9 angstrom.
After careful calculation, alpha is 12.8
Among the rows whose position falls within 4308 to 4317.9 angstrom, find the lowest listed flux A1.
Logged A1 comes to 11.87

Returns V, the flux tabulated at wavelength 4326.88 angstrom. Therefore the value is 14.27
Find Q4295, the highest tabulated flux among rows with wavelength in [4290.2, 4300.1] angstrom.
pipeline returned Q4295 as 18.73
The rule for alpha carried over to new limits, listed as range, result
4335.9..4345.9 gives 16.2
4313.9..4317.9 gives 15.7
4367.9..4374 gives 18.7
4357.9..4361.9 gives 20.3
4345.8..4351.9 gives 17.9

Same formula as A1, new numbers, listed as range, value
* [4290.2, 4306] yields 11.38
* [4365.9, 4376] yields 18.5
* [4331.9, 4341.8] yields 17.03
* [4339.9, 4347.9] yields 11.53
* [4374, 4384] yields 18.22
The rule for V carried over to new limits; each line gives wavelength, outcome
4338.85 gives 20.79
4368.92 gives 18.59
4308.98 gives 13.51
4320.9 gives 20.49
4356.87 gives 18.82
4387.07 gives 12.71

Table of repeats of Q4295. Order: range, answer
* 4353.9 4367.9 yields 20.54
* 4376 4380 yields 18.22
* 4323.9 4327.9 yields 21.22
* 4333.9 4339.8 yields 20.79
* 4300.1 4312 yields 14.3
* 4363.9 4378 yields 19.03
